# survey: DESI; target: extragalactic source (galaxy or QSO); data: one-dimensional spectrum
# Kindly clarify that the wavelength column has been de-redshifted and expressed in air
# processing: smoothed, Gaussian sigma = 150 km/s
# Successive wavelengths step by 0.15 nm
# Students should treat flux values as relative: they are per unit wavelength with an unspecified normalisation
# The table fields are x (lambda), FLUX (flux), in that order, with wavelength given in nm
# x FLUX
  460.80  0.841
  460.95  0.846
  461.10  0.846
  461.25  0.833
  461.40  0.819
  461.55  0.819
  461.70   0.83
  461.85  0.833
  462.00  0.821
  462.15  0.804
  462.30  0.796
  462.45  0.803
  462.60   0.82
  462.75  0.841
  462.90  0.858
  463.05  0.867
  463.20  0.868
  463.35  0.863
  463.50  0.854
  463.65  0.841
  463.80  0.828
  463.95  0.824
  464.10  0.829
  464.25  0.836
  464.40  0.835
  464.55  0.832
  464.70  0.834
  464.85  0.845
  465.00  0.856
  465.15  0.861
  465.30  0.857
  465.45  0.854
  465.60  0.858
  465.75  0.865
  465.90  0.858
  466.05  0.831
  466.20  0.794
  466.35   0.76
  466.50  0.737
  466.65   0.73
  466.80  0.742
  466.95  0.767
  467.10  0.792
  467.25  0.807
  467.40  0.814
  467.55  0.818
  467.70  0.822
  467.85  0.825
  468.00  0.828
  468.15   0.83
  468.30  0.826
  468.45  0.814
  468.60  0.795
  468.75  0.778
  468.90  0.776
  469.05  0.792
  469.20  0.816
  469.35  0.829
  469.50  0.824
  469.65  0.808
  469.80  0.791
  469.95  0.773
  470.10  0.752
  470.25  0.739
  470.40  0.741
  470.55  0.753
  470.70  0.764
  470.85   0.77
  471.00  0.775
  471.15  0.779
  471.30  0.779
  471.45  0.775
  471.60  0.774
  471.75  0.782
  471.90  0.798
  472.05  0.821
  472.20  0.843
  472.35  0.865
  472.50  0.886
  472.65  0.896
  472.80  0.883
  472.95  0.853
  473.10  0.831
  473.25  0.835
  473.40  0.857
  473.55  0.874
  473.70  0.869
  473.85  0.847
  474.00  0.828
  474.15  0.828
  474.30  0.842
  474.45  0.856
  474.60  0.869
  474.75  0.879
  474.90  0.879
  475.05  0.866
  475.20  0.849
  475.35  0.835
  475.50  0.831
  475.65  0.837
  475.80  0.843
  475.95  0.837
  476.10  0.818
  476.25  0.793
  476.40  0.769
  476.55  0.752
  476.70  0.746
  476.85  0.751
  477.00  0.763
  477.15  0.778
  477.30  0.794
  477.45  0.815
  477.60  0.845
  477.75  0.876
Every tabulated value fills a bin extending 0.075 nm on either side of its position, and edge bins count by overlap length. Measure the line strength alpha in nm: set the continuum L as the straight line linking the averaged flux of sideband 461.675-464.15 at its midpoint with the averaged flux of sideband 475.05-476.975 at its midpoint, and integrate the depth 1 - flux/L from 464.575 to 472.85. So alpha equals 0.15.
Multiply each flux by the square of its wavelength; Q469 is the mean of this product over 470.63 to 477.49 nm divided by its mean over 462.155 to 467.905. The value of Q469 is 1.04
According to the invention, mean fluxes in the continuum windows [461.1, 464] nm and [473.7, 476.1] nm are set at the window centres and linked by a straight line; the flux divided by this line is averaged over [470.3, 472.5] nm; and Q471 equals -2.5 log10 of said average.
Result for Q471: 0.07 mag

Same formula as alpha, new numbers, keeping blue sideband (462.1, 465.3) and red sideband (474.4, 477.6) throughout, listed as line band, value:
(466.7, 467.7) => 0.05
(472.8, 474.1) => -0.05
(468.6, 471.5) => 0.17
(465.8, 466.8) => 0.06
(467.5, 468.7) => 0.02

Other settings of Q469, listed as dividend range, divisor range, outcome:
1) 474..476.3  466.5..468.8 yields 1.09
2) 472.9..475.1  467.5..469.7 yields 1.08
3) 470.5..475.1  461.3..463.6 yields 1.04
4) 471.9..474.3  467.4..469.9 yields 1.07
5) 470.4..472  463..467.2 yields 0.96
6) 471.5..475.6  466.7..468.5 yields 1.08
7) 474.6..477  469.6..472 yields 1.08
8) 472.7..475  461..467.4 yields 1.08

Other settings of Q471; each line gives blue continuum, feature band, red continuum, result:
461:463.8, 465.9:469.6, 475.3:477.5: 0.03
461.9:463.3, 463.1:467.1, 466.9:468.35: 0.00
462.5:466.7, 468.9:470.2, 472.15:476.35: 0.06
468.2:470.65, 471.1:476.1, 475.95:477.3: -0.08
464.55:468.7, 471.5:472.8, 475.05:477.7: -0.03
